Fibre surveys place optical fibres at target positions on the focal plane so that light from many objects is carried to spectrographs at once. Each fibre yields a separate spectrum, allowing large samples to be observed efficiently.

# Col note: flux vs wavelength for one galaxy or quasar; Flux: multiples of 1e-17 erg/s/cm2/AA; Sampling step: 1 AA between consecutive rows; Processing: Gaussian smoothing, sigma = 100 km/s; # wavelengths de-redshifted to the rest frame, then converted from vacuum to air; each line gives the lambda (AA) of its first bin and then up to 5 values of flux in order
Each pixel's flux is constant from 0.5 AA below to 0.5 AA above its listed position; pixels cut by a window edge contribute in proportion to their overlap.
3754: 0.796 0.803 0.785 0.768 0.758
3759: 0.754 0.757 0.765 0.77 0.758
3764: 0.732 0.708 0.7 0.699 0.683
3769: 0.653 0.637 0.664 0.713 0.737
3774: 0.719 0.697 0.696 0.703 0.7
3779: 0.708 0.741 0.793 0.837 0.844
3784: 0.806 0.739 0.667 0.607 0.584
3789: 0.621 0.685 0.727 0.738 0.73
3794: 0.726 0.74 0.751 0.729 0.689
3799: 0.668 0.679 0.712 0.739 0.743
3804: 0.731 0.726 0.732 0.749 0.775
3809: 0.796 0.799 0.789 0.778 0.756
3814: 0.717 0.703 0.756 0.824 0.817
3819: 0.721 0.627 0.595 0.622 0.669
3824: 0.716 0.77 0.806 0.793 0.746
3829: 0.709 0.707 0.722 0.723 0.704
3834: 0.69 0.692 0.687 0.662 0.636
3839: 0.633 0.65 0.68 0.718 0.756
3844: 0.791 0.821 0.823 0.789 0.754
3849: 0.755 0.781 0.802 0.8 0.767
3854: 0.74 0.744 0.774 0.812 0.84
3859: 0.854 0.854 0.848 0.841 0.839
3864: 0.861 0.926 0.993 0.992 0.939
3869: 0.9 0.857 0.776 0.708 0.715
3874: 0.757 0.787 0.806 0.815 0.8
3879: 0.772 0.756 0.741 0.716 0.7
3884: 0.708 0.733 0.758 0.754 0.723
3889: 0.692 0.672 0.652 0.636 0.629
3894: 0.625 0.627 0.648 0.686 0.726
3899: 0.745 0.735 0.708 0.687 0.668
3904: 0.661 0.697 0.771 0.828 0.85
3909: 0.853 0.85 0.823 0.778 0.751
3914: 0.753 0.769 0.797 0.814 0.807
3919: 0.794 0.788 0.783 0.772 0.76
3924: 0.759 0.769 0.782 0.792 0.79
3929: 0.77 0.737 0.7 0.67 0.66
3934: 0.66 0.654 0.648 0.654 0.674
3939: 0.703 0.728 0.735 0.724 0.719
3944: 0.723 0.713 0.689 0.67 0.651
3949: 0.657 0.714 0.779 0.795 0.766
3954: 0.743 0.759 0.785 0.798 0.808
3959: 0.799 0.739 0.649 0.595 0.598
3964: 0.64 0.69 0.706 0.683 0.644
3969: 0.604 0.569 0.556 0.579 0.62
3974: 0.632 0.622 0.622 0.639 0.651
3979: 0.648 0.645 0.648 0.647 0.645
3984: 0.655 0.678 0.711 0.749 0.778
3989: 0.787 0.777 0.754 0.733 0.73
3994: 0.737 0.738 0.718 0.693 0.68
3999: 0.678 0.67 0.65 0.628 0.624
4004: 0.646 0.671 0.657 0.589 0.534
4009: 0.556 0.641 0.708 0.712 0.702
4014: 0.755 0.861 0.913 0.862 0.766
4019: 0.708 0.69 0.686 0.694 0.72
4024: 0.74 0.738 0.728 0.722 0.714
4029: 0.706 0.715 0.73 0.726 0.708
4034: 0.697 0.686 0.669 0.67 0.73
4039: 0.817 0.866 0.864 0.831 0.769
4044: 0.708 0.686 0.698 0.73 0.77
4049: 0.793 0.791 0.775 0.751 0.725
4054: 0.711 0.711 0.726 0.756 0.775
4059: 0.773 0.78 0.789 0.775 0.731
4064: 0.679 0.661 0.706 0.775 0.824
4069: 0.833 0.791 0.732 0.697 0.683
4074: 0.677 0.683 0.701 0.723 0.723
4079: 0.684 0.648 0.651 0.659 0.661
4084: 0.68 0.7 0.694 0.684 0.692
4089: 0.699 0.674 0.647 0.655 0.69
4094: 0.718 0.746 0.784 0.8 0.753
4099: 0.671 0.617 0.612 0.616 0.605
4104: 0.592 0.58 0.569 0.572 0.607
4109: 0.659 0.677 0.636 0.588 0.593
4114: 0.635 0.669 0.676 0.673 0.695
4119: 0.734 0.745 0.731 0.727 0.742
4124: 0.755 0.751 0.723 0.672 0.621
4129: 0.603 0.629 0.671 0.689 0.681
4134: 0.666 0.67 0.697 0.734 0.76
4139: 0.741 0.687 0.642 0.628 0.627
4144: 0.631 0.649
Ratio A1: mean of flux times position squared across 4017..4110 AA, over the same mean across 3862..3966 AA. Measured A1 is 1.03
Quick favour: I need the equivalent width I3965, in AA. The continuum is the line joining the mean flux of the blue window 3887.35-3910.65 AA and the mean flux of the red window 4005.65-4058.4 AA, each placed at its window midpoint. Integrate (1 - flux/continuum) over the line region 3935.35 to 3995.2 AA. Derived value 2.4 AA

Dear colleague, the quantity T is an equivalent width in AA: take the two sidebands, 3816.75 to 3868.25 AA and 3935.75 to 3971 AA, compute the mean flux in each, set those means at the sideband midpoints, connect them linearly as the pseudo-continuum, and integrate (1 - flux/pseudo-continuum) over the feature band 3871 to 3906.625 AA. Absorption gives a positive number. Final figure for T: 1.0 AA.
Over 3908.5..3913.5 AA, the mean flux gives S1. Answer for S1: 0.811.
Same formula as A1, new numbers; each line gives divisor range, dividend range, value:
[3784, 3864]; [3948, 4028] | 1.02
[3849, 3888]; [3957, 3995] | 0.89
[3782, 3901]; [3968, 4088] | 1.04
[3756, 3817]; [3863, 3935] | 1.11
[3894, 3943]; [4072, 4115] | 0.98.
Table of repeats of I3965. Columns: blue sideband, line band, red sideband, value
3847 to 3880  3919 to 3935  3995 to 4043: 0.63 AA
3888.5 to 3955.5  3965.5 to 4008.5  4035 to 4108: 3.35 AA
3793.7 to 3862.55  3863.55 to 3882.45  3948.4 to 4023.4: -2.43 AA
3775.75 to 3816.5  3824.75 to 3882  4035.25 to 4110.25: -4.17 AA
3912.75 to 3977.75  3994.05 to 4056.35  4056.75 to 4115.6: -1.85 AA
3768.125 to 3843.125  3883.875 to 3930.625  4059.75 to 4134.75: -2.41 AA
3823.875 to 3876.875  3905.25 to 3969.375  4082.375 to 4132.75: 0.66 AA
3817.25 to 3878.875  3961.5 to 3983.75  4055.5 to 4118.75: 2.95 AA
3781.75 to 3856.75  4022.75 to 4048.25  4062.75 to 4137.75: -1.50 AA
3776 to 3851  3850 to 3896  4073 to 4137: -3.88 AA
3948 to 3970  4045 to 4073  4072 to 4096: -2.27 AA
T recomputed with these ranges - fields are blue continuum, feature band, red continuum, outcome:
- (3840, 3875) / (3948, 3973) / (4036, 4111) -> 2.3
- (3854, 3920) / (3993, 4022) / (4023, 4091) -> 1.7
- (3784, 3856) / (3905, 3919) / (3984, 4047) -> -1.5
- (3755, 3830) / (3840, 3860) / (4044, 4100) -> -1.4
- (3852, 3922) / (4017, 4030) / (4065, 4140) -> -0.1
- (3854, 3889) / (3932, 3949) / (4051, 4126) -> 1.8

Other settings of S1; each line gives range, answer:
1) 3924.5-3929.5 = 0.781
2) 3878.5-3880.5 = 0.764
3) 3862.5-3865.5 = 0.875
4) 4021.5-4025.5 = 0.723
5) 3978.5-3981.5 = 0.647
